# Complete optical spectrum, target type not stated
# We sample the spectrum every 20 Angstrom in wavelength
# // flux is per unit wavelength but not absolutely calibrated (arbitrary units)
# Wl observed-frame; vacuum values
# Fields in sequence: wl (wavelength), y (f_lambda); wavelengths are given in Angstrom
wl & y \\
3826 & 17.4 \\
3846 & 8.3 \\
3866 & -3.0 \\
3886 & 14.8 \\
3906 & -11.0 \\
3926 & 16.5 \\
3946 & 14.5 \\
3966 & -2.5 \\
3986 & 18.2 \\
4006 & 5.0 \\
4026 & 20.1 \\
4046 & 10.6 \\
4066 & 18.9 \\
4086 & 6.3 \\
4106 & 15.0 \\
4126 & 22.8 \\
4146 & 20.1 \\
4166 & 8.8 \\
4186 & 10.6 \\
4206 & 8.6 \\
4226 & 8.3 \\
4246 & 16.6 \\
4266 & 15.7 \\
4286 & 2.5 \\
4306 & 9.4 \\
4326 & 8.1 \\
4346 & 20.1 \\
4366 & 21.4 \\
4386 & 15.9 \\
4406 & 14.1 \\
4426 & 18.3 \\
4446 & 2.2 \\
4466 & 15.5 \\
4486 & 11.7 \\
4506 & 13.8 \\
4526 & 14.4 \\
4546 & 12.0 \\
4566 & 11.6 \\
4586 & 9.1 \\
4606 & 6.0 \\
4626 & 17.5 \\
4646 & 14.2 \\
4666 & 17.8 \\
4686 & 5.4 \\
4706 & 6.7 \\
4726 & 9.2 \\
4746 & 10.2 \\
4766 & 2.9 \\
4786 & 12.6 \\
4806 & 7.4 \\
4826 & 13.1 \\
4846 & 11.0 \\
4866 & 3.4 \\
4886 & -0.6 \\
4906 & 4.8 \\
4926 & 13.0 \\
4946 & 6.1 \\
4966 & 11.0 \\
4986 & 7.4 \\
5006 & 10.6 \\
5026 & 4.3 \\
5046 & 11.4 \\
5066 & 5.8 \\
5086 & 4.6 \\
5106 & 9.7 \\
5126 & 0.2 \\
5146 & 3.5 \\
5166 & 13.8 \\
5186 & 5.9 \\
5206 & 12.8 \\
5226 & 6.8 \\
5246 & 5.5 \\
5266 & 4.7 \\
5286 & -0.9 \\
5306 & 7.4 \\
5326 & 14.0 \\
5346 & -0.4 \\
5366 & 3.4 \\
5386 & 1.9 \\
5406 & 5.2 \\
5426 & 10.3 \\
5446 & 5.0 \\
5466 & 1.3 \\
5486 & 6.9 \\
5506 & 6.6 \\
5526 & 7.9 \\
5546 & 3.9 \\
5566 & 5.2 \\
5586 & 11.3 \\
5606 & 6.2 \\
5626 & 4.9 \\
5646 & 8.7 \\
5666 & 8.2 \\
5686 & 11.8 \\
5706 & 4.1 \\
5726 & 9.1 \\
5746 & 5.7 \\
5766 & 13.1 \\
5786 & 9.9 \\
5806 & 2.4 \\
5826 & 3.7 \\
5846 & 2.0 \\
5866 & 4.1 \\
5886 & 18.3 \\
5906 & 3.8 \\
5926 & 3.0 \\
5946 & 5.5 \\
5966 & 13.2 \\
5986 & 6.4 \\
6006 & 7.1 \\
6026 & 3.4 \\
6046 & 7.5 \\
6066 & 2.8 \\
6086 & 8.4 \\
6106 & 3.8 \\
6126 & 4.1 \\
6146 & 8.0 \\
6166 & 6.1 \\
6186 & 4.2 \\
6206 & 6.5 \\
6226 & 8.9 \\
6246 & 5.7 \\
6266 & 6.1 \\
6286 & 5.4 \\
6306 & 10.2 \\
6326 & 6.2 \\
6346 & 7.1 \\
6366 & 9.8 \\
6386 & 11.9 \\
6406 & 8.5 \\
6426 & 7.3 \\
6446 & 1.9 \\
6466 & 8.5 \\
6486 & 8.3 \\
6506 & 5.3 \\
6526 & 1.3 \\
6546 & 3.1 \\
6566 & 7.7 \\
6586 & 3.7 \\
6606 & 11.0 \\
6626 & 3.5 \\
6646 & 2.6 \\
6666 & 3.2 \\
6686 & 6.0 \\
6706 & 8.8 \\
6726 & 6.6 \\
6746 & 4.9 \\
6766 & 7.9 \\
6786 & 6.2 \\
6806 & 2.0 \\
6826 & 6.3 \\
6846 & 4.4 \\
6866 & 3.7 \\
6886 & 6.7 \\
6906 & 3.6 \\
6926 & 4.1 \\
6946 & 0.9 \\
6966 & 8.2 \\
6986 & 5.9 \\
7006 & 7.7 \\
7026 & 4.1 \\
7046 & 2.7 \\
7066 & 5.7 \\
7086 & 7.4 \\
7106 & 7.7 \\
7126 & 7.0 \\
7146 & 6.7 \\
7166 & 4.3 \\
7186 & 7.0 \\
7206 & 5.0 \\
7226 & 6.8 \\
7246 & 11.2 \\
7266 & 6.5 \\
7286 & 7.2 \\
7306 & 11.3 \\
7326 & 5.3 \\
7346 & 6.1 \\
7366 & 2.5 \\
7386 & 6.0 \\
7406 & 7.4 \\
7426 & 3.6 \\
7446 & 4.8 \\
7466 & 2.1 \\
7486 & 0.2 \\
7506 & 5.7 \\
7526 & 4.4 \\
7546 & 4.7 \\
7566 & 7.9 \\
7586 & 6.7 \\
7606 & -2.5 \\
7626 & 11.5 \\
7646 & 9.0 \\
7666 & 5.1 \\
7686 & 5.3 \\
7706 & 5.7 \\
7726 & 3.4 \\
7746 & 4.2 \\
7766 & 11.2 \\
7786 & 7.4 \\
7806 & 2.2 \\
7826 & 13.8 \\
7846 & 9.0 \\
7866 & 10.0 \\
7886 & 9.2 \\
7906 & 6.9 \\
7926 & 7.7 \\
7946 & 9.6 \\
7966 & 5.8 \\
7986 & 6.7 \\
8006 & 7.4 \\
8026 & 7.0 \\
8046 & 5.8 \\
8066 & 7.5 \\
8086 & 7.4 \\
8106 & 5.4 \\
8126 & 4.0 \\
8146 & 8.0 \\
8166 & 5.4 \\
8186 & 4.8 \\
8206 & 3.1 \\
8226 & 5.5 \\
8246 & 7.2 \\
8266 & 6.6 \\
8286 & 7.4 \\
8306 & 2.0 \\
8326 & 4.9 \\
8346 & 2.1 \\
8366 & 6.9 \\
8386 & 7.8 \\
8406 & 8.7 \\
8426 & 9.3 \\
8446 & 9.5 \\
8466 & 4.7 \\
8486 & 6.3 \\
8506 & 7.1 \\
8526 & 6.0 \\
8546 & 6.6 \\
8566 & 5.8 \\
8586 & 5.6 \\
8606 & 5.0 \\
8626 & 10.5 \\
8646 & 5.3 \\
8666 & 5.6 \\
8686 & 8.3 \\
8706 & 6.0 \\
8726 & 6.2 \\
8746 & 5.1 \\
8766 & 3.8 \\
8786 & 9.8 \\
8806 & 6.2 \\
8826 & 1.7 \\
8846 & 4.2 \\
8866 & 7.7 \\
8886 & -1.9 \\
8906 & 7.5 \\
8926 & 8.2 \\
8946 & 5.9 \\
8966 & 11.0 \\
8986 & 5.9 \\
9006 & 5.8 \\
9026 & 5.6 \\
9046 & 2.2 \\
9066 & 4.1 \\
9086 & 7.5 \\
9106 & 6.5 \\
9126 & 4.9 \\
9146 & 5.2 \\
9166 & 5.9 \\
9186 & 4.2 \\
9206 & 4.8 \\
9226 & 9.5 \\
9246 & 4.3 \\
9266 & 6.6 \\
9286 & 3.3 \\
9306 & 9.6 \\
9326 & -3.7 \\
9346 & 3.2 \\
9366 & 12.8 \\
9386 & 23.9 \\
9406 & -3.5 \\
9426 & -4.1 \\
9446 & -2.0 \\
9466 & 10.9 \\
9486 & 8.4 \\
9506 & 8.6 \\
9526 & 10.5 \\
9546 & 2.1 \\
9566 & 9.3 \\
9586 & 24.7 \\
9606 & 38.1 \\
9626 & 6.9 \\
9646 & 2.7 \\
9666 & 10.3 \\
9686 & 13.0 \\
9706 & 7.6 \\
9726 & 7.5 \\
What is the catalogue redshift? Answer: 1.57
